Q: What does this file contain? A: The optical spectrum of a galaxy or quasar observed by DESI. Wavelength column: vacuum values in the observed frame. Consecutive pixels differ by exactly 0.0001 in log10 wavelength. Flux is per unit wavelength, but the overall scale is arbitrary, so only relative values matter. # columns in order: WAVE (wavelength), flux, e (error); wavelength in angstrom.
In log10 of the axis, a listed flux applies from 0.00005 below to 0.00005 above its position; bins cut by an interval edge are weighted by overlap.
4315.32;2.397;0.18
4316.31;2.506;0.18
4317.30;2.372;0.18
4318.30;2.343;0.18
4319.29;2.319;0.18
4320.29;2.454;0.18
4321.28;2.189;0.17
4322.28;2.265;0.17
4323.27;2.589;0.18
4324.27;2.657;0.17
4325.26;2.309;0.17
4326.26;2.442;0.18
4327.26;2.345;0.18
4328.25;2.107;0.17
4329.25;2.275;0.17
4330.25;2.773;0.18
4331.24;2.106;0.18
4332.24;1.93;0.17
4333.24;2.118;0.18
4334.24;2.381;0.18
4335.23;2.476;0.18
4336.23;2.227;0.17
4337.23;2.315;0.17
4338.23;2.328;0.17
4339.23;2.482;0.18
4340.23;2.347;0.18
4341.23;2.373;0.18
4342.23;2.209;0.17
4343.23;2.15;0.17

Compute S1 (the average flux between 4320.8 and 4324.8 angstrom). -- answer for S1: 2.43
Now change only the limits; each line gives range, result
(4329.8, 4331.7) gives 2.45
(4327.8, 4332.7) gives 2.24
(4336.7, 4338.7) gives 2.32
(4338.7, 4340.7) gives 2.41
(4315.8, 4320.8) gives 2.4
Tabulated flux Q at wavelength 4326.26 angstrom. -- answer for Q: 2.442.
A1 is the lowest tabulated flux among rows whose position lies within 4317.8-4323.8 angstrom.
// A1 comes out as 2.189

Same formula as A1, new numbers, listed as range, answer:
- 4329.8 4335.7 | 1.93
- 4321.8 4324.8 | 2.265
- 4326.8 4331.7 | 2.106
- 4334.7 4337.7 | 2.227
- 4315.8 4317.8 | 2.372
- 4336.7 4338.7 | 2.315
